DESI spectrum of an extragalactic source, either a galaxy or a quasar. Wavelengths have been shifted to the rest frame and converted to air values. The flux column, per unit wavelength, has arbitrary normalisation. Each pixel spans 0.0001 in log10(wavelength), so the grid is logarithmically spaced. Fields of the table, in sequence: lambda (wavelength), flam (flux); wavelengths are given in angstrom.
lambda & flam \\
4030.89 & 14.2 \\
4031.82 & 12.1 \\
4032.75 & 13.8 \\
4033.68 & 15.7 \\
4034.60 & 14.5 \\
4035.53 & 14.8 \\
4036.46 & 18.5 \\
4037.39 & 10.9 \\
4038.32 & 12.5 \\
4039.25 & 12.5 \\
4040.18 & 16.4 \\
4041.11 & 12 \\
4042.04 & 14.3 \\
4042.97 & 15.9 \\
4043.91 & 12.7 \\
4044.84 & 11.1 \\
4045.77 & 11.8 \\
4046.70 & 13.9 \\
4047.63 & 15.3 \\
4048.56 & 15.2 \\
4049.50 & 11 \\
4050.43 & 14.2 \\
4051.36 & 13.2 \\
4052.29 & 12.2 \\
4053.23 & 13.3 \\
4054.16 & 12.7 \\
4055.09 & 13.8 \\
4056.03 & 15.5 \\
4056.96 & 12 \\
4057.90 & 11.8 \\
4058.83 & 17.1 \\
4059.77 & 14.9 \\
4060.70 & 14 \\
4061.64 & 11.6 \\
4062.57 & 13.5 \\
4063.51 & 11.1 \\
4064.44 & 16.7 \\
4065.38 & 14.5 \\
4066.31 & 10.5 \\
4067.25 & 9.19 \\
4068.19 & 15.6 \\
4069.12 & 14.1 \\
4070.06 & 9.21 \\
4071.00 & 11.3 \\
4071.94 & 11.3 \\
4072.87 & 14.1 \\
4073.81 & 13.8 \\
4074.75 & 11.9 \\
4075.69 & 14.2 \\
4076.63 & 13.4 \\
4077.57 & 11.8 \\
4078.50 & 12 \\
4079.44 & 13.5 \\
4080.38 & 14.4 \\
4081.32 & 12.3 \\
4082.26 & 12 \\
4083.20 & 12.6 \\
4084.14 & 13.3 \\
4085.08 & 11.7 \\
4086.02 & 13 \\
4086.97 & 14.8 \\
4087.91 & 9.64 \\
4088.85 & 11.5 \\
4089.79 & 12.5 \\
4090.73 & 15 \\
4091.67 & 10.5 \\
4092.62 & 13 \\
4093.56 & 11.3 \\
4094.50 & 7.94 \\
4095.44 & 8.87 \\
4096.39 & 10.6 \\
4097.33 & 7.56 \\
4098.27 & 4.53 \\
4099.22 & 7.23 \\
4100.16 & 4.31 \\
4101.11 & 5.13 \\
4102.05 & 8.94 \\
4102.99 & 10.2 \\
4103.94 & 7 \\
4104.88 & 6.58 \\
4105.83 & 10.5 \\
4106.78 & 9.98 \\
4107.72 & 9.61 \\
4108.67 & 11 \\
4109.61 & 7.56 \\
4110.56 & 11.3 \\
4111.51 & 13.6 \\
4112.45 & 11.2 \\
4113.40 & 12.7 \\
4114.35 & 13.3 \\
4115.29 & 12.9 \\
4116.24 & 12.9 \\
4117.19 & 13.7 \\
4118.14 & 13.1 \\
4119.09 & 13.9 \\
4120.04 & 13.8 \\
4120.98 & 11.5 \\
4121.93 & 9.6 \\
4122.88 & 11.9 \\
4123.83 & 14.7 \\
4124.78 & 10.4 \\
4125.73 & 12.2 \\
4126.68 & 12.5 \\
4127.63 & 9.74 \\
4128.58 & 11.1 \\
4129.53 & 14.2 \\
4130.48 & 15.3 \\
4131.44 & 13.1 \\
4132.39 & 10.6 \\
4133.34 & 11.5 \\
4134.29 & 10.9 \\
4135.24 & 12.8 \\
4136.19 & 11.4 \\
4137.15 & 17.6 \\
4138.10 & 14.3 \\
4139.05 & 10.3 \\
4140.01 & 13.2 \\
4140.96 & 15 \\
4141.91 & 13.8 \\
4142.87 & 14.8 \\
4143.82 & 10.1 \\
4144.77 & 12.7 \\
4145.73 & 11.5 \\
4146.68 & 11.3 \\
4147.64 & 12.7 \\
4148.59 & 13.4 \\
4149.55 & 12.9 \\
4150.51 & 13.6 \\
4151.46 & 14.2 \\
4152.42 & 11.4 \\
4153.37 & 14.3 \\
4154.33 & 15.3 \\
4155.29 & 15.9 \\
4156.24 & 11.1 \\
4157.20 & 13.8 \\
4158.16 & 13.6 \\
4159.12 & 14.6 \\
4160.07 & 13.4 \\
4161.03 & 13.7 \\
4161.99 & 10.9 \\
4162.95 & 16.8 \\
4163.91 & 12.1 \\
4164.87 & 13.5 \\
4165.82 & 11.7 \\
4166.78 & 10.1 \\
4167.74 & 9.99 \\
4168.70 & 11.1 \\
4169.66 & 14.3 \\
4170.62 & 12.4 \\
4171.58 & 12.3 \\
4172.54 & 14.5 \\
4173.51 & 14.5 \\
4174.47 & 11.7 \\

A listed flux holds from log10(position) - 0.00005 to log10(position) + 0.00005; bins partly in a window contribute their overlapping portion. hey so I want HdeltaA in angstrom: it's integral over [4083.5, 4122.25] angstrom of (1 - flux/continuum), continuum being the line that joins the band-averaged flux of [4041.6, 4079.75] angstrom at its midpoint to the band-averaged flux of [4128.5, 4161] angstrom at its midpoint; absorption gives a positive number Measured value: 7.3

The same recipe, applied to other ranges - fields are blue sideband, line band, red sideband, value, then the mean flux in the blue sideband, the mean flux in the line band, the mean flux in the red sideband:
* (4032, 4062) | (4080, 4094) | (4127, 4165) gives 1.0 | 13.7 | 12.5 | 13.1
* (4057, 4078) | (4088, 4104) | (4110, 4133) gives 4.3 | 13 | 9.25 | 12.4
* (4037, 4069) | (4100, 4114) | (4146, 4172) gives 3.9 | 13.3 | 9.45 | 13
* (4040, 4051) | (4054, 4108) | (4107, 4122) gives 5.2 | 13.6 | 11.6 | 12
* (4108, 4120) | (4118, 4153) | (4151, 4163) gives 0.9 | 12.3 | 12.6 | 13.7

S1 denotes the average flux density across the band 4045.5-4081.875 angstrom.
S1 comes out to 13.1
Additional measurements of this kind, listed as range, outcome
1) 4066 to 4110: 10.9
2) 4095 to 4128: 10.4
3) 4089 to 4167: 11.8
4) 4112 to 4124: 12.7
